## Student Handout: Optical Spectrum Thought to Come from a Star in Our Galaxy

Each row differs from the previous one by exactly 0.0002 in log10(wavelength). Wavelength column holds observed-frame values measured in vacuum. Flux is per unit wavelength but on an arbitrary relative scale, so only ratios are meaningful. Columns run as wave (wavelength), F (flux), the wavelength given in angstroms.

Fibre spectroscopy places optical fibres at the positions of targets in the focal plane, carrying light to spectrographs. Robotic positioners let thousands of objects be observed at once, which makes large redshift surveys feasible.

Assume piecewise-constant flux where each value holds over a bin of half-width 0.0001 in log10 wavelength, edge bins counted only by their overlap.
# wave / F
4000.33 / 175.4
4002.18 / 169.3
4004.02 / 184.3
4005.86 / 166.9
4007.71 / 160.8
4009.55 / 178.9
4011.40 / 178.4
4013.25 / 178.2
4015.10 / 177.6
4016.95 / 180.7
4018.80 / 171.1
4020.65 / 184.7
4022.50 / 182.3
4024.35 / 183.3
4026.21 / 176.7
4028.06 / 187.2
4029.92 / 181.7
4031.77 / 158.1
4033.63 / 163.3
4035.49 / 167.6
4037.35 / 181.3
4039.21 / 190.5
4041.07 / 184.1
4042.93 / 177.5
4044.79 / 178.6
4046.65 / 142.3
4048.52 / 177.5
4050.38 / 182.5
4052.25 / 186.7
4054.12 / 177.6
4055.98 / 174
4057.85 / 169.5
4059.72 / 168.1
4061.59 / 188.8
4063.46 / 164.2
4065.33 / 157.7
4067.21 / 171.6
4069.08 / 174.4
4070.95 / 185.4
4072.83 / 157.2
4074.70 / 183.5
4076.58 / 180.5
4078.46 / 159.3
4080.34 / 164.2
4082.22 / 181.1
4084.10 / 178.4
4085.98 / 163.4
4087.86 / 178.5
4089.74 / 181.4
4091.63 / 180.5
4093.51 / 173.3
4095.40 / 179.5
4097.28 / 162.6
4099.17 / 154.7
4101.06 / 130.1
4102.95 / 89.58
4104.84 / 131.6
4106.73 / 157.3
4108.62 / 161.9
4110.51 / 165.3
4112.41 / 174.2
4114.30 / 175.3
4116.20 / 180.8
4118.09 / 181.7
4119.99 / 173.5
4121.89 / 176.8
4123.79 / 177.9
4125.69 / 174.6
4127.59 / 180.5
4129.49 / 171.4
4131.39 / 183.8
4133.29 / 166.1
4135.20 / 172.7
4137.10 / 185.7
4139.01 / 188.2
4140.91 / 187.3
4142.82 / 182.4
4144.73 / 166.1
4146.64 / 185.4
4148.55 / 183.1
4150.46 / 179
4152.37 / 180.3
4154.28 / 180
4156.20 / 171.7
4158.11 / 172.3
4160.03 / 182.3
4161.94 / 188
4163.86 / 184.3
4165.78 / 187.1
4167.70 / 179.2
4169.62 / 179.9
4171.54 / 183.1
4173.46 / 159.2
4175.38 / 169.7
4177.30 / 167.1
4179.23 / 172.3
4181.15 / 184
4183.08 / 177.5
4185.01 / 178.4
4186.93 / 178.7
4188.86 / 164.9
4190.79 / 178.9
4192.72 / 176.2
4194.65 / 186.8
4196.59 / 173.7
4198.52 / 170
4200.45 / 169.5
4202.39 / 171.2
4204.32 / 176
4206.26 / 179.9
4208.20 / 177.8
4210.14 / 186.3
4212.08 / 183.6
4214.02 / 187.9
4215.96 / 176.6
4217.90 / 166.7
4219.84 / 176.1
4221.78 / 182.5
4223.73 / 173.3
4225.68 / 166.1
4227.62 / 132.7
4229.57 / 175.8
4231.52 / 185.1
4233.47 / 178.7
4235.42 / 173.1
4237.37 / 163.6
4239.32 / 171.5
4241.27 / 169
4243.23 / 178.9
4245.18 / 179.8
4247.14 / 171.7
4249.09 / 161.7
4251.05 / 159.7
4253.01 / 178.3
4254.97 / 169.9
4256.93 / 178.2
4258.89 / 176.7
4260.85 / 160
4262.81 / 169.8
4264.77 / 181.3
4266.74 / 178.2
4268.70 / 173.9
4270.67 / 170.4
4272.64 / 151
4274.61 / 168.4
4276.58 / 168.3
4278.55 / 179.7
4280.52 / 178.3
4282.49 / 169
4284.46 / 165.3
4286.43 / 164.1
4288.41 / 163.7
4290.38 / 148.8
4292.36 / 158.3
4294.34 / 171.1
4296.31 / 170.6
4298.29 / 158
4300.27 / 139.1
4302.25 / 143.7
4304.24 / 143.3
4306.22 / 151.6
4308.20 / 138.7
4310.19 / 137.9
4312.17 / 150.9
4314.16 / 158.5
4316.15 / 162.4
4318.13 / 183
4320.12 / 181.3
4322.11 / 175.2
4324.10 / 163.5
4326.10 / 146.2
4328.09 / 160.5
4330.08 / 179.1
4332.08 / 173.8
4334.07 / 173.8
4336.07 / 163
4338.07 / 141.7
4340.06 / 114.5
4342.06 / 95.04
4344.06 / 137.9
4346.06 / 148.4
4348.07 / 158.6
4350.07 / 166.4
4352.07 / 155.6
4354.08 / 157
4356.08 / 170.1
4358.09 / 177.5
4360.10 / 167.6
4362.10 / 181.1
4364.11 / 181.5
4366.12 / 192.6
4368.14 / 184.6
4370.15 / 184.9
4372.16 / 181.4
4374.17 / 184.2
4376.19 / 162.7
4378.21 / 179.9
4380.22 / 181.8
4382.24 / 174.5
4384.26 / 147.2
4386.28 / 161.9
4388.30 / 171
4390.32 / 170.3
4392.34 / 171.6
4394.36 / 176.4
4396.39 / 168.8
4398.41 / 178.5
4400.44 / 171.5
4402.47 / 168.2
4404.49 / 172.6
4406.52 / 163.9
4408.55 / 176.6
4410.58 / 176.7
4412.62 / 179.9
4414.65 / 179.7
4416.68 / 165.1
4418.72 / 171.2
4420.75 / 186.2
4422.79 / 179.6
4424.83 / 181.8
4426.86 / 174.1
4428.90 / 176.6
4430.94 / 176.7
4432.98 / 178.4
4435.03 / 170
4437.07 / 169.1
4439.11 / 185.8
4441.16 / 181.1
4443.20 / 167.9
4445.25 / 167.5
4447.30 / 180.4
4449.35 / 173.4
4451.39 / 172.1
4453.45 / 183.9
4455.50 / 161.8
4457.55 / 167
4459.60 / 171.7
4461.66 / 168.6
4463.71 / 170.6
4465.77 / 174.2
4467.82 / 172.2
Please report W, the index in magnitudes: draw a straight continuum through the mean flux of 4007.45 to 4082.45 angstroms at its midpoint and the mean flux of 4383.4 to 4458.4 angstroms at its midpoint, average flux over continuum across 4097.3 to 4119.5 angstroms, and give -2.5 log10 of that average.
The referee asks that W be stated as 0.13 mag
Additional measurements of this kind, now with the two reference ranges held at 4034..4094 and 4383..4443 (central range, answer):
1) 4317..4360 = 0.10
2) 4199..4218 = -0.02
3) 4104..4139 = 0.01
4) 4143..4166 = -0.04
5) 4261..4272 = 0.01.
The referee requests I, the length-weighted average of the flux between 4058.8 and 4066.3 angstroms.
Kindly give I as 170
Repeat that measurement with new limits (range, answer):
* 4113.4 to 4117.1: 178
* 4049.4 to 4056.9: 180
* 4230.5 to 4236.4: 179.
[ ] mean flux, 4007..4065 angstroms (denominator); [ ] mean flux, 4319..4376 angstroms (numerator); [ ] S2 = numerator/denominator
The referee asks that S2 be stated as 0.9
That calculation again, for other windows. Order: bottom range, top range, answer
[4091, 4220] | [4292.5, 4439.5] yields 0.96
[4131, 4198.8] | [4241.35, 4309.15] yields 0.93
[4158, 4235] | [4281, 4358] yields 0.89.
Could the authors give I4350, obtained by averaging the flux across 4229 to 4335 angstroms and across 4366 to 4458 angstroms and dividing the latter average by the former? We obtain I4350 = 1.0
